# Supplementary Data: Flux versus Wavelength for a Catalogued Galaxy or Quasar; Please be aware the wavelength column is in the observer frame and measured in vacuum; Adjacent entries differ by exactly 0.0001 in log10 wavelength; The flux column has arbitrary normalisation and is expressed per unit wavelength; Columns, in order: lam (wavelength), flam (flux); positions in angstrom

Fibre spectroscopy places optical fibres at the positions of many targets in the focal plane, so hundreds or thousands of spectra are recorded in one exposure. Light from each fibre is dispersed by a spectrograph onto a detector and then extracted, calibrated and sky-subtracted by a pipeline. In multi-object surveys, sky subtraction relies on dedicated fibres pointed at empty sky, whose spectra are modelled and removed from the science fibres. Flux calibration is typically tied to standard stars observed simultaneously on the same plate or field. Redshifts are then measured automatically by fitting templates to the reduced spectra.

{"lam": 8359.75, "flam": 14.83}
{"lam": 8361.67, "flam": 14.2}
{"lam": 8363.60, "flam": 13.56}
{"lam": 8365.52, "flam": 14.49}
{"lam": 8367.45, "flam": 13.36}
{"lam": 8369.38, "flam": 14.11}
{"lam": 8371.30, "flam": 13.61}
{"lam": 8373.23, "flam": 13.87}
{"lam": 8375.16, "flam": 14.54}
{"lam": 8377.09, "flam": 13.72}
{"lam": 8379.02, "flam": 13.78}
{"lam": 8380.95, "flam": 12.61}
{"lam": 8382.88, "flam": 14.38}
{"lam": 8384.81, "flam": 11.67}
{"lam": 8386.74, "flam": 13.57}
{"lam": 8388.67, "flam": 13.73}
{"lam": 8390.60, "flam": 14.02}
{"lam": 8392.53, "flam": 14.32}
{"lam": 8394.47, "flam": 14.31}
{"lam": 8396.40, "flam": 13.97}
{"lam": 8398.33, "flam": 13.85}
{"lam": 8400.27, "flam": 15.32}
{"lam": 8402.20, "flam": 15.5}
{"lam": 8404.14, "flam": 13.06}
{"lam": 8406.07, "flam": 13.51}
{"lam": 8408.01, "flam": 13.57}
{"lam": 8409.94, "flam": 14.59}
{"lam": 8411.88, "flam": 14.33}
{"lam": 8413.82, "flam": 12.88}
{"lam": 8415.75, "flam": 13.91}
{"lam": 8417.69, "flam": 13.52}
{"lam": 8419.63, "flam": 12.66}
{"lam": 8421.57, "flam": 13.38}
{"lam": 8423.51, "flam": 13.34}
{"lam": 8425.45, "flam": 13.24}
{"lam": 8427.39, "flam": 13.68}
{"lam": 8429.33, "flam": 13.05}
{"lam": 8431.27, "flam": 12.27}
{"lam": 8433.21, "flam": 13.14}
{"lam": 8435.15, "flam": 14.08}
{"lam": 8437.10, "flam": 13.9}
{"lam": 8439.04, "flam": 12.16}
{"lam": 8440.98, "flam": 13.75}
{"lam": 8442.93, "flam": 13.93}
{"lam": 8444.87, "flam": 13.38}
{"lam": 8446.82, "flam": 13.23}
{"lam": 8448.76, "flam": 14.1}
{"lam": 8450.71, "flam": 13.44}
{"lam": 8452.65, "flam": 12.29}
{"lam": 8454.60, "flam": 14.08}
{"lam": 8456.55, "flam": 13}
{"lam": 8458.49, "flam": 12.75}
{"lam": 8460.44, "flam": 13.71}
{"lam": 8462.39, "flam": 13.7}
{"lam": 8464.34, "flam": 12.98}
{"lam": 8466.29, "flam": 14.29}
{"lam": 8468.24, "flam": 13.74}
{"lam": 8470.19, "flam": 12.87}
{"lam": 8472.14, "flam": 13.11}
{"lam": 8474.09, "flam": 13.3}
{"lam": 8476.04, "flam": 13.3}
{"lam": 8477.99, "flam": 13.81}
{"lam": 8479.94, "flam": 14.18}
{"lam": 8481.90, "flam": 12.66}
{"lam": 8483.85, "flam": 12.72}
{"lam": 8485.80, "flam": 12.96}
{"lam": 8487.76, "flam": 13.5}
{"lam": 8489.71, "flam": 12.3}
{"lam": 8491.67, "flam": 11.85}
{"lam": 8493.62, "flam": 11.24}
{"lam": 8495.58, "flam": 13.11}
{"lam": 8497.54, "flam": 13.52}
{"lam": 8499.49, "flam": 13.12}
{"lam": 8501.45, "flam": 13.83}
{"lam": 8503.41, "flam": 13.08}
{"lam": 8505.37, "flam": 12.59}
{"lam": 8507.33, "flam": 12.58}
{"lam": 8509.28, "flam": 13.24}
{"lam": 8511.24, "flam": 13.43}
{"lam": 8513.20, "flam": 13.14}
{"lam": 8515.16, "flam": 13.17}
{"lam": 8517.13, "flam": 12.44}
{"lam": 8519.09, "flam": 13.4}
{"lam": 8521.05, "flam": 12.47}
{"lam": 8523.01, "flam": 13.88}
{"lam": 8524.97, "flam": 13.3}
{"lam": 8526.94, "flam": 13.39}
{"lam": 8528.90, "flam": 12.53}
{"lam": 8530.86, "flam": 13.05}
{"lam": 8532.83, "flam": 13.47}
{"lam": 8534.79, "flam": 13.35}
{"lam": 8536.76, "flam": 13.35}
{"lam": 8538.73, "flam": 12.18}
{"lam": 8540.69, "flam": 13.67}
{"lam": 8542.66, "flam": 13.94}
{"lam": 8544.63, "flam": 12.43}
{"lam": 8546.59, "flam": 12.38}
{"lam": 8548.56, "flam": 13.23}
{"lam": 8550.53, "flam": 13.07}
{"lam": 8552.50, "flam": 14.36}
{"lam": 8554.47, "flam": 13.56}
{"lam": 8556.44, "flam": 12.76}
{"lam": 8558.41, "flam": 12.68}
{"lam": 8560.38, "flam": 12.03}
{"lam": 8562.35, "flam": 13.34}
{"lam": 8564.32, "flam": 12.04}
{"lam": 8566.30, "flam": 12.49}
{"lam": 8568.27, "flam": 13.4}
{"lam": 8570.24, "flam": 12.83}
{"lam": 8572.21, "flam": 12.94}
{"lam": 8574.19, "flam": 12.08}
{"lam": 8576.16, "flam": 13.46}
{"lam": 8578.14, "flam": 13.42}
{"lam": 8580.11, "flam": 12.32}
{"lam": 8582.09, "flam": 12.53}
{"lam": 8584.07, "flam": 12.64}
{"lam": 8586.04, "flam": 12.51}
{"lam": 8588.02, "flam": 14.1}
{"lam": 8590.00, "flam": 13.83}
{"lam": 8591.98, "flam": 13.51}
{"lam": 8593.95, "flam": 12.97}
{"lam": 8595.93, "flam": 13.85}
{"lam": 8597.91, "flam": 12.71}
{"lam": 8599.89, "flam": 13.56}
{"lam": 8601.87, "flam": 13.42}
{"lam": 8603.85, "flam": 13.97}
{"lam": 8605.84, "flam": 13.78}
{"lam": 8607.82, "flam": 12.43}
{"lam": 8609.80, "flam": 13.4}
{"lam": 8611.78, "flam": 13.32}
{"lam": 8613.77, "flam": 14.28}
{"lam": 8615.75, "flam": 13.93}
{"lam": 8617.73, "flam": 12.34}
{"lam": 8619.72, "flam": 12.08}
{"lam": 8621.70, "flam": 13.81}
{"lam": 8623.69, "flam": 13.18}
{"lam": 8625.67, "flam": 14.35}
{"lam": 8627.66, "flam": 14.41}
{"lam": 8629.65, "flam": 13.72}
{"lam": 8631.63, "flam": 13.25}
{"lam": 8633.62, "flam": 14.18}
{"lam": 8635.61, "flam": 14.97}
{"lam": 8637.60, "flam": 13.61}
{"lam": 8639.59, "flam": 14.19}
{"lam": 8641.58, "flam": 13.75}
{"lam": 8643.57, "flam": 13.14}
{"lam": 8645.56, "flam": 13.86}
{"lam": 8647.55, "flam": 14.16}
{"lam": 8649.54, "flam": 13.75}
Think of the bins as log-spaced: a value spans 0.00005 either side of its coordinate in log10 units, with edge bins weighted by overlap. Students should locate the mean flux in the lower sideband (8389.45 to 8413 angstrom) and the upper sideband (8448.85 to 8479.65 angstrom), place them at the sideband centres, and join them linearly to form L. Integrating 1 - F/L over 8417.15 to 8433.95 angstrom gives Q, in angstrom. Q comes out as 0.91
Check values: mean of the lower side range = 14.2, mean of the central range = 13.1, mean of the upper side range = 13.4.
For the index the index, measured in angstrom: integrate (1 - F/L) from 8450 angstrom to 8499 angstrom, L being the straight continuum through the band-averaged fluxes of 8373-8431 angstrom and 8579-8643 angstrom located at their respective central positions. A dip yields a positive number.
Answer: 1.8 angstrom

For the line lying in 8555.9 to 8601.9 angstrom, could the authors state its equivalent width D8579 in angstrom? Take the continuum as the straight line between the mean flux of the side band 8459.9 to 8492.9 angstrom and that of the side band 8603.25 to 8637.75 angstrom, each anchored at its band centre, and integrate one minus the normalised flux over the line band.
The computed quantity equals 1.8 angstrom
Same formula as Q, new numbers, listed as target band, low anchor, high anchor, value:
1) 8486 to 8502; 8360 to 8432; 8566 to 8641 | 0.91 angstrom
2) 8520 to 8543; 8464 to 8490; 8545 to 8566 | -0.29 angstrom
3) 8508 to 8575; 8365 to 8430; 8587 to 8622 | 2.35 angstrom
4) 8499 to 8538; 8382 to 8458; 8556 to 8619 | 0.47 angstrom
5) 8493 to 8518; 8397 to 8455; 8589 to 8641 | 1.08 angstrom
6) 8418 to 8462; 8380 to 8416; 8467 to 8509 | 0.52 angstrom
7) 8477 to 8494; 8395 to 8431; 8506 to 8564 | 0.62 angstrom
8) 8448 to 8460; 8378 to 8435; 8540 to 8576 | 0.13 angstrom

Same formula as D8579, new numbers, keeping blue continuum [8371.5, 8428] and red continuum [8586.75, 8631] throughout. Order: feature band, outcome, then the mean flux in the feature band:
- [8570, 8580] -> 0.5 angstrom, 12.9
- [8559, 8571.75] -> 0.8 angstrom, 12.7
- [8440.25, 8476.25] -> 0.7 angstrom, 13.4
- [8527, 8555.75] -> 0.8 angstrom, 13.2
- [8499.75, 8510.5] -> 0.4 angstrom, 13.1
